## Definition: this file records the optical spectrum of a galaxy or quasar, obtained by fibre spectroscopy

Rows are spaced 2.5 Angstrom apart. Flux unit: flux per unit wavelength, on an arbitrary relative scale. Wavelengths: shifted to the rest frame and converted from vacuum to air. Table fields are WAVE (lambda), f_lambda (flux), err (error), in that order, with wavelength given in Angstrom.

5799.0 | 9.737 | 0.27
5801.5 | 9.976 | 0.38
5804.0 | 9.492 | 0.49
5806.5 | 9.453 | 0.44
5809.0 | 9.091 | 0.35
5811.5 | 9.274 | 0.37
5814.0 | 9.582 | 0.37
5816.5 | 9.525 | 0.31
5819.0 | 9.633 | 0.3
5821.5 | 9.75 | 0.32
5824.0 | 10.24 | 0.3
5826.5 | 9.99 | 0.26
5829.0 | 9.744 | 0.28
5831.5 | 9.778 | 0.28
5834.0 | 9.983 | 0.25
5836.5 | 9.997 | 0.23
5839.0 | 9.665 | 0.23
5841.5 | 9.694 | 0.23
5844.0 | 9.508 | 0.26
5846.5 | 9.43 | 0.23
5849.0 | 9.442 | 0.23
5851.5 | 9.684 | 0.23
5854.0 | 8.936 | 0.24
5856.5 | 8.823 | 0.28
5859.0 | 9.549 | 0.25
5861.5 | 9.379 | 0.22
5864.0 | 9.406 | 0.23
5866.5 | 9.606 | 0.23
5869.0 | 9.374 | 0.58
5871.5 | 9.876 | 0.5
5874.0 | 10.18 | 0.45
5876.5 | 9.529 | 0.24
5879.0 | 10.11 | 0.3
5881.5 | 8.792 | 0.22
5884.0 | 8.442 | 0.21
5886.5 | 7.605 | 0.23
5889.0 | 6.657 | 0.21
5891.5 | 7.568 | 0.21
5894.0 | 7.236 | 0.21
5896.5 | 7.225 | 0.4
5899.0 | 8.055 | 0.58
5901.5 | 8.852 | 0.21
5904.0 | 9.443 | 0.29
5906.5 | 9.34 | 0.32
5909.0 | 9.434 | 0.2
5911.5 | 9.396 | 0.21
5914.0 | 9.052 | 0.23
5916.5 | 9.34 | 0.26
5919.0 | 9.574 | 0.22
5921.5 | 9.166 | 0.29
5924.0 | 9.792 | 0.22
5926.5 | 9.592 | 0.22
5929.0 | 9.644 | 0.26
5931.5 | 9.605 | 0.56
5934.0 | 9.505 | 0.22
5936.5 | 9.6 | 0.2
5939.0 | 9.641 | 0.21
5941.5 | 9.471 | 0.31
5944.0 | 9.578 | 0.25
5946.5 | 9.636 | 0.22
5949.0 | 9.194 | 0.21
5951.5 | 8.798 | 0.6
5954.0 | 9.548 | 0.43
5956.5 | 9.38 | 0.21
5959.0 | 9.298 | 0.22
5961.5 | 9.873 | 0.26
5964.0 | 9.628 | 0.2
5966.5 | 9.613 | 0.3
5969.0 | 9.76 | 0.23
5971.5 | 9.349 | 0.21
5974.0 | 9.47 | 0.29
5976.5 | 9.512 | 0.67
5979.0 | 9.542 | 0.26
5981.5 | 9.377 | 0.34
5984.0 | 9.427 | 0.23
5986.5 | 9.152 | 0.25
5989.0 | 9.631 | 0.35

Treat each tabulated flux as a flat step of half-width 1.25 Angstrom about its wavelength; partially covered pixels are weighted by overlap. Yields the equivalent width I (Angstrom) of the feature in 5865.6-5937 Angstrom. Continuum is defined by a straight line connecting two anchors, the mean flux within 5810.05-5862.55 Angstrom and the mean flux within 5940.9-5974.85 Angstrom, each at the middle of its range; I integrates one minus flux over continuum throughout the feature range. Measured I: 3.9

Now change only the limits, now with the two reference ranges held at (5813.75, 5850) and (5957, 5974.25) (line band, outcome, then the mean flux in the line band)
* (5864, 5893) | 2.4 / 8.89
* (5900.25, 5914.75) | 0.6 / 9.26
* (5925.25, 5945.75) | 0.1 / 9.58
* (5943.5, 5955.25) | 0.3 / 9.34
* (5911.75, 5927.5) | 0.3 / 9.42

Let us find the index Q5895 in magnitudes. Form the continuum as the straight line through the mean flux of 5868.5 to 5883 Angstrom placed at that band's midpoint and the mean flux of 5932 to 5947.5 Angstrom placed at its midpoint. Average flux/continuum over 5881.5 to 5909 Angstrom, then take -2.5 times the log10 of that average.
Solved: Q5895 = 0.181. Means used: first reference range 9.64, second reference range 9.57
